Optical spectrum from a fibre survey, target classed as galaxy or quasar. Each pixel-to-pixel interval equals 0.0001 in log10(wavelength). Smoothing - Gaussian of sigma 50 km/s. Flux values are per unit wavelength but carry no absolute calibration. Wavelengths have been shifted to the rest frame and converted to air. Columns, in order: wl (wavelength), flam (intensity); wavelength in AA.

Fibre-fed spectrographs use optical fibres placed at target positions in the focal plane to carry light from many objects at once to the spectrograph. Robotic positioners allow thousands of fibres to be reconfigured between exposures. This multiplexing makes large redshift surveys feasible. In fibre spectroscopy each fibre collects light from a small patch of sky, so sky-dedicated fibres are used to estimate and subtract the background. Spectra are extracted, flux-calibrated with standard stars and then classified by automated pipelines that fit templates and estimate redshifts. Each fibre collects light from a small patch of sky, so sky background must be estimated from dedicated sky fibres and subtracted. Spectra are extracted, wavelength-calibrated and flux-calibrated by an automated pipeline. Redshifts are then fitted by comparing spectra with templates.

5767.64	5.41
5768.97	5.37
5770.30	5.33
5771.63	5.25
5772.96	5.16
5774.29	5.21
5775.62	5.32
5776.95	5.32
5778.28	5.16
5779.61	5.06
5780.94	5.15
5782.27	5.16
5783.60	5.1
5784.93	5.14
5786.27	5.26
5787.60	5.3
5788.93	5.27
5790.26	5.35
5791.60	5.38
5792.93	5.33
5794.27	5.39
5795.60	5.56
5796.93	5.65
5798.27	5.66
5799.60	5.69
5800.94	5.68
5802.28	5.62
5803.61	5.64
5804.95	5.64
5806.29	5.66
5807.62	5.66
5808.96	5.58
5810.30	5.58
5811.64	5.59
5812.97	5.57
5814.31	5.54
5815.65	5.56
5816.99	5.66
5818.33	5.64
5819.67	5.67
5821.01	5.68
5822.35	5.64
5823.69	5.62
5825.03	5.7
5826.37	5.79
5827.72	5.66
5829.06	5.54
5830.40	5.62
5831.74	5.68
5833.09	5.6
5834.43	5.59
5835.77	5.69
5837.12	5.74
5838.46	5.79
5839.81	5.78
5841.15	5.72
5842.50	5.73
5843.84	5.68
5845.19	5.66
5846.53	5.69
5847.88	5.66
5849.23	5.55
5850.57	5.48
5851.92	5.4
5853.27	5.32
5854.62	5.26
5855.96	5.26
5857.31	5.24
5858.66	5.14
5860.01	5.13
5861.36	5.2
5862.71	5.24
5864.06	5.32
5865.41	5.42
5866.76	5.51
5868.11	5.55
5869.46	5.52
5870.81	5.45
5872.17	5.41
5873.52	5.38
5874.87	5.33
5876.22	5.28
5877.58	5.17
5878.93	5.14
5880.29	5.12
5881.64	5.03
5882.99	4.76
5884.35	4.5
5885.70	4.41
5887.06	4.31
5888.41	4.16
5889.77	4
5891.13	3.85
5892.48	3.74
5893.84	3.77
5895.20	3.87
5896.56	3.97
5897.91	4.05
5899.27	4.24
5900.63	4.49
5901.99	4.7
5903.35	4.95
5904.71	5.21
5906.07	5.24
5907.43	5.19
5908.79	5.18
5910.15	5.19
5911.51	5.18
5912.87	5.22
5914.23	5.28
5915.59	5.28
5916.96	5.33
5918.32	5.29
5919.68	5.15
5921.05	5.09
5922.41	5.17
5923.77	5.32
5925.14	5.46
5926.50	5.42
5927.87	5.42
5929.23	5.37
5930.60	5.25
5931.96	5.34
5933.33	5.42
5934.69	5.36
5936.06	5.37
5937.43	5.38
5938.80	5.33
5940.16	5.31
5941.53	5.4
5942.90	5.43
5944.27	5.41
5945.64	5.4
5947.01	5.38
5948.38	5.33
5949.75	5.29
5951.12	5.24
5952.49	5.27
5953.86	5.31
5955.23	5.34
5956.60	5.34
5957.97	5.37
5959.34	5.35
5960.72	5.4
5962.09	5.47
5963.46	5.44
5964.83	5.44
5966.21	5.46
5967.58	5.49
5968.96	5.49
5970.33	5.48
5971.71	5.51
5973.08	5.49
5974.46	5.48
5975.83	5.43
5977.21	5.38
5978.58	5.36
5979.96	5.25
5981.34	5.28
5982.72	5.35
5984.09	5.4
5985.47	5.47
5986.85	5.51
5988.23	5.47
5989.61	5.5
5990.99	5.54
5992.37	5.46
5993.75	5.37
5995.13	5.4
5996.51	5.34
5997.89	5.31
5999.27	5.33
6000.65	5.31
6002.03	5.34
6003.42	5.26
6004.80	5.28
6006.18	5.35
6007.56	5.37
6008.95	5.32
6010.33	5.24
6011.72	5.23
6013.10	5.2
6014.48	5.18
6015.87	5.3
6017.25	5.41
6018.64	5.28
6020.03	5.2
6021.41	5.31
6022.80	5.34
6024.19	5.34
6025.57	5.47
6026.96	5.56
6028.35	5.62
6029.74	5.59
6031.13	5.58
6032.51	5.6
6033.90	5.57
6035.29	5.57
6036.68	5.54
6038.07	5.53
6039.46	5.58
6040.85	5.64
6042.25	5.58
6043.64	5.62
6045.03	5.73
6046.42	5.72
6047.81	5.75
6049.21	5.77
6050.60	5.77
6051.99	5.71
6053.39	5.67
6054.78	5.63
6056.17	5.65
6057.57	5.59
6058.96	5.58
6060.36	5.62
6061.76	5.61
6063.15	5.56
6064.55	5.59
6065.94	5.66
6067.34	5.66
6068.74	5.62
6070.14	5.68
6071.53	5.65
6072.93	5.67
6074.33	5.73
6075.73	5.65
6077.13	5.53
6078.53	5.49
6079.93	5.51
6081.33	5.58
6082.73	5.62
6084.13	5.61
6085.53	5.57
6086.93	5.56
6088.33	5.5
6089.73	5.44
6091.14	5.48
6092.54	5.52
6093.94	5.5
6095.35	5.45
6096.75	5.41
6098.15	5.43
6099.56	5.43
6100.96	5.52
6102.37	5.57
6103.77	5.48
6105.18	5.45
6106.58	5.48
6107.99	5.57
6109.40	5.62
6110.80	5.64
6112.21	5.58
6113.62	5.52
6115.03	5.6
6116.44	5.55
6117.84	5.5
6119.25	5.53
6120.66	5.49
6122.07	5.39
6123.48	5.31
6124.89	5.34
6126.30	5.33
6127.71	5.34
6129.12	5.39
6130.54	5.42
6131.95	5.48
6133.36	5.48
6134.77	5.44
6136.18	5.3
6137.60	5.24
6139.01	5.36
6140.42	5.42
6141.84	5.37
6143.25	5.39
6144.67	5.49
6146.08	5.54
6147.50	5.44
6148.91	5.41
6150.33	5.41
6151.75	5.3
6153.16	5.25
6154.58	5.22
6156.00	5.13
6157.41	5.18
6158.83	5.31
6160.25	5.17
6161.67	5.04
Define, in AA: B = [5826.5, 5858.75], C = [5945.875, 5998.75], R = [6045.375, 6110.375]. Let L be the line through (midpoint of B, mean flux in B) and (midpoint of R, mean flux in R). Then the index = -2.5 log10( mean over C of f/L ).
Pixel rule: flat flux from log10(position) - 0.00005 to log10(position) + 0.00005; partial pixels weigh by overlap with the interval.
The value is 0.04 mag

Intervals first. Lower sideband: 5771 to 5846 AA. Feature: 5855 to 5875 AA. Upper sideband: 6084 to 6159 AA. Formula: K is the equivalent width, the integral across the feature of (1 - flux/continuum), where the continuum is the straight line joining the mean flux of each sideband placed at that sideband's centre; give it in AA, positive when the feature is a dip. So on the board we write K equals 0.6 AA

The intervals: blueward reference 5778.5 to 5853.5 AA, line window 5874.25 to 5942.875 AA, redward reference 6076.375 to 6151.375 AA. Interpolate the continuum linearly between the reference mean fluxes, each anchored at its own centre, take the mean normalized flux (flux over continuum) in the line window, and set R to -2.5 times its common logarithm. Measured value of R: 0.120 mag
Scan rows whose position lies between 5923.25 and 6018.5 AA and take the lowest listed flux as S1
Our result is 5.18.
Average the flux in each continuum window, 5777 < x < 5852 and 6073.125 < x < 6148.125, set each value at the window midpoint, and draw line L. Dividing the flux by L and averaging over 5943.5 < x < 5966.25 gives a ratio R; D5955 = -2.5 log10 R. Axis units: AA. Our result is 0.03 mag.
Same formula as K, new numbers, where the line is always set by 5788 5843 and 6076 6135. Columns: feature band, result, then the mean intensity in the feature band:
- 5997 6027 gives 1.2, 5.31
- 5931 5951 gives 0.7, 5.36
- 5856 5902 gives 6.4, 4.81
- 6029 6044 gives -0.2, 5.58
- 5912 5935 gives 1.1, 5.3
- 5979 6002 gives 0.6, 5.39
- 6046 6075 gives -0.8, 5.66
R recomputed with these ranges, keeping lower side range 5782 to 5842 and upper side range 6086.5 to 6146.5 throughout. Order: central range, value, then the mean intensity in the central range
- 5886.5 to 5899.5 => 0.357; 3.99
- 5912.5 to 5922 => 0.060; 5.23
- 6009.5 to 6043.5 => 0.011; 5.44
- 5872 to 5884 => 0.080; 5.15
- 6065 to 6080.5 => -0.029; 5.62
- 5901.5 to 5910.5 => 0.089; 5.1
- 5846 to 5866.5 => 0.039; 5.35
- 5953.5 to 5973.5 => 0.017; 5.43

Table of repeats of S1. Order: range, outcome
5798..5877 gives 5.13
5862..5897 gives 3.74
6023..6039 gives 5.34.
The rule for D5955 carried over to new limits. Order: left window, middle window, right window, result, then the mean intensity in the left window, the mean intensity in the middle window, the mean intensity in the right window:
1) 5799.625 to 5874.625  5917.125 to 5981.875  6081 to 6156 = 0.03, 5.55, 5.37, 5.45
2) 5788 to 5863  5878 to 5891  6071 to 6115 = 0.21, 5.56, 4.58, 5.54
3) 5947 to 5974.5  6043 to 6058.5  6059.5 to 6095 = -0.03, 5.4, 5.69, 5.58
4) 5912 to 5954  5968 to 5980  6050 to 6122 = -0.01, 5.32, 5.44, 5.57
